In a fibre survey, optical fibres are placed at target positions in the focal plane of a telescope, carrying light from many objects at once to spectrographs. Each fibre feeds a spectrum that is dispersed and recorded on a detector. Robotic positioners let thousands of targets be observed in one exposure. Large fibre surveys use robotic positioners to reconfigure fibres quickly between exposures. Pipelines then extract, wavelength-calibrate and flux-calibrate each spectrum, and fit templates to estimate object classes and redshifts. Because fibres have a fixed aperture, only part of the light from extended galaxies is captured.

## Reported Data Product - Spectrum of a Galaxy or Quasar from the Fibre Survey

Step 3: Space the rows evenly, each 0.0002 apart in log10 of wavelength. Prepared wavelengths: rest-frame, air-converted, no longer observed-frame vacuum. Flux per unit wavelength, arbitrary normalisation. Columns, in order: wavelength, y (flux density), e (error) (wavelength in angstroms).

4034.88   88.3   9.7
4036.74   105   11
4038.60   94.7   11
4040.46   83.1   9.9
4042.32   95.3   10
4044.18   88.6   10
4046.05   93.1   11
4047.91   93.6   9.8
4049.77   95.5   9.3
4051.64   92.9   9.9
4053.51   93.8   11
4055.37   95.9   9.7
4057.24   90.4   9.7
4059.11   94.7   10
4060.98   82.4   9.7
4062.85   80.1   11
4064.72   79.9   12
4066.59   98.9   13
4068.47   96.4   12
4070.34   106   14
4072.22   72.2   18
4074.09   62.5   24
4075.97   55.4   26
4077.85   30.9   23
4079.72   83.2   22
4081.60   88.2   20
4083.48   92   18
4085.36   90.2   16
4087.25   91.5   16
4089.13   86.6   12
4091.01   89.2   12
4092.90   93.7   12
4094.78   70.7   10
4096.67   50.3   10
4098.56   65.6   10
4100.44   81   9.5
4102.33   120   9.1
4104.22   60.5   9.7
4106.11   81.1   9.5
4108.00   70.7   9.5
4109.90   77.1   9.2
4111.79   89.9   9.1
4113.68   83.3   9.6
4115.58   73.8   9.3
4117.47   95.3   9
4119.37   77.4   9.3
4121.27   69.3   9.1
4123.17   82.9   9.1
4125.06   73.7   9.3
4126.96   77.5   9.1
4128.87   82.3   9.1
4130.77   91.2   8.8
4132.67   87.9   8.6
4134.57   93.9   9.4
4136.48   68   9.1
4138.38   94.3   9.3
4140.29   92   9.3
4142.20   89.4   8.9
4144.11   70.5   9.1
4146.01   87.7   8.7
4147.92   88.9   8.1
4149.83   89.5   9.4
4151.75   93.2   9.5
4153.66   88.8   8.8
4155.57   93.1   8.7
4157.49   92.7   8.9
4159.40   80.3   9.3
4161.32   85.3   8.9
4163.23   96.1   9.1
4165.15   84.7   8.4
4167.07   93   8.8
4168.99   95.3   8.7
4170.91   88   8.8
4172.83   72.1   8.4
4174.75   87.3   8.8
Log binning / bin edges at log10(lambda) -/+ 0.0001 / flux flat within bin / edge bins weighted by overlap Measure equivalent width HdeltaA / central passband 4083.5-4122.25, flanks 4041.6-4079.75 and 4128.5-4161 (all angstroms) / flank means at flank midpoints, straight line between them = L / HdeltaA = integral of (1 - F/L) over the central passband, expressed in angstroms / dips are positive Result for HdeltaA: 2.2 angstroms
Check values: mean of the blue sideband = 84.8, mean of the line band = 81.1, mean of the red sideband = 87.3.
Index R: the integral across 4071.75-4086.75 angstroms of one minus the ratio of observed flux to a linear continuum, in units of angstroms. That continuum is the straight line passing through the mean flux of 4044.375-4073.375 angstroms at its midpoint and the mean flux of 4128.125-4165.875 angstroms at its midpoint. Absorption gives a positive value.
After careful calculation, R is 2.93 angstroms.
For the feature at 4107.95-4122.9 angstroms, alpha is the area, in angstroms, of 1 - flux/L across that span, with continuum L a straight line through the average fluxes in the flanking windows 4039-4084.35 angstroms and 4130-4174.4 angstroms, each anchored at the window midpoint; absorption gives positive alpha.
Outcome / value 1.1 angstroms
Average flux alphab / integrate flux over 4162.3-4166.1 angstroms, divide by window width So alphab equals 90.3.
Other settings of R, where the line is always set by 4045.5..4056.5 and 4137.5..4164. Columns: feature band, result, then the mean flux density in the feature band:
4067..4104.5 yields 5.00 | 79.9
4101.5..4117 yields 1.49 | 82.2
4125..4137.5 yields 0.97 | 82.7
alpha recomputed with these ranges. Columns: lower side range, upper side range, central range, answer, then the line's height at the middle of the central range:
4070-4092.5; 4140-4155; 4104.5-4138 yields 1.3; 84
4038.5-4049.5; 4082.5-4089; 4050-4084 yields 2.9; 91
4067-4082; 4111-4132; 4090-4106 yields -0.2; 78.1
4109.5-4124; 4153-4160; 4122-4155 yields 0.1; 85.6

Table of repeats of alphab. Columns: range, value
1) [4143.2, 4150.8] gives 84.2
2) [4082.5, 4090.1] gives 90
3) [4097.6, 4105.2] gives 81.8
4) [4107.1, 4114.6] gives 80.3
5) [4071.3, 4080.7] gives 61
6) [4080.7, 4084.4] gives 90.1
